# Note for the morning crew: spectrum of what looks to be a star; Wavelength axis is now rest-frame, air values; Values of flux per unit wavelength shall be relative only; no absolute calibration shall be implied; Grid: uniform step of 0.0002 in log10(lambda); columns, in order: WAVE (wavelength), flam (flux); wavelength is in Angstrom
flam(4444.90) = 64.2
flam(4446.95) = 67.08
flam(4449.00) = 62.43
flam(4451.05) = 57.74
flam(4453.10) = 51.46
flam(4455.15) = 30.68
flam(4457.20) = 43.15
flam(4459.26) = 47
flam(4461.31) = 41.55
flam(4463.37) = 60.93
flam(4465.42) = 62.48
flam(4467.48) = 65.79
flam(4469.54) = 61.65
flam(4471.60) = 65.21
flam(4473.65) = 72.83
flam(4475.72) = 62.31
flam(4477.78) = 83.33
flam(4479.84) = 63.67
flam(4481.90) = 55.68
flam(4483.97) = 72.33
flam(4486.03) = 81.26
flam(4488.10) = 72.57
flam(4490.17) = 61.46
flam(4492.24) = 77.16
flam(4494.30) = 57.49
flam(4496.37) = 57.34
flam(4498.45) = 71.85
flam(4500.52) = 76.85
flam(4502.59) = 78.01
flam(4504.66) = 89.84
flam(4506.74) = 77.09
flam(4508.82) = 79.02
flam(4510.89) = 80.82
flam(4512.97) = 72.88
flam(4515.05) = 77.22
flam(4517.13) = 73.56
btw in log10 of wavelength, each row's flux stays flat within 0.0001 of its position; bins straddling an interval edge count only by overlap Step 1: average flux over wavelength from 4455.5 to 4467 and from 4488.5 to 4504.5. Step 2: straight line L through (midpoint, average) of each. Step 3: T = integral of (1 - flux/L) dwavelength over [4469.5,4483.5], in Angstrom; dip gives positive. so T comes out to -1.9 Angstrom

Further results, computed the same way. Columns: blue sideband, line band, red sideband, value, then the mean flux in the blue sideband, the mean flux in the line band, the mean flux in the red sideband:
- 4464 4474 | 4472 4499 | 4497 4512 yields 1.05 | 65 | 68.3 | 78.4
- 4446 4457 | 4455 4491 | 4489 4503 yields -0.85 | 53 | 62.1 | 68.2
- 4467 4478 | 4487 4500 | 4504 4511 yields 1.54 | 67.6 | 66.8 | 81.3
